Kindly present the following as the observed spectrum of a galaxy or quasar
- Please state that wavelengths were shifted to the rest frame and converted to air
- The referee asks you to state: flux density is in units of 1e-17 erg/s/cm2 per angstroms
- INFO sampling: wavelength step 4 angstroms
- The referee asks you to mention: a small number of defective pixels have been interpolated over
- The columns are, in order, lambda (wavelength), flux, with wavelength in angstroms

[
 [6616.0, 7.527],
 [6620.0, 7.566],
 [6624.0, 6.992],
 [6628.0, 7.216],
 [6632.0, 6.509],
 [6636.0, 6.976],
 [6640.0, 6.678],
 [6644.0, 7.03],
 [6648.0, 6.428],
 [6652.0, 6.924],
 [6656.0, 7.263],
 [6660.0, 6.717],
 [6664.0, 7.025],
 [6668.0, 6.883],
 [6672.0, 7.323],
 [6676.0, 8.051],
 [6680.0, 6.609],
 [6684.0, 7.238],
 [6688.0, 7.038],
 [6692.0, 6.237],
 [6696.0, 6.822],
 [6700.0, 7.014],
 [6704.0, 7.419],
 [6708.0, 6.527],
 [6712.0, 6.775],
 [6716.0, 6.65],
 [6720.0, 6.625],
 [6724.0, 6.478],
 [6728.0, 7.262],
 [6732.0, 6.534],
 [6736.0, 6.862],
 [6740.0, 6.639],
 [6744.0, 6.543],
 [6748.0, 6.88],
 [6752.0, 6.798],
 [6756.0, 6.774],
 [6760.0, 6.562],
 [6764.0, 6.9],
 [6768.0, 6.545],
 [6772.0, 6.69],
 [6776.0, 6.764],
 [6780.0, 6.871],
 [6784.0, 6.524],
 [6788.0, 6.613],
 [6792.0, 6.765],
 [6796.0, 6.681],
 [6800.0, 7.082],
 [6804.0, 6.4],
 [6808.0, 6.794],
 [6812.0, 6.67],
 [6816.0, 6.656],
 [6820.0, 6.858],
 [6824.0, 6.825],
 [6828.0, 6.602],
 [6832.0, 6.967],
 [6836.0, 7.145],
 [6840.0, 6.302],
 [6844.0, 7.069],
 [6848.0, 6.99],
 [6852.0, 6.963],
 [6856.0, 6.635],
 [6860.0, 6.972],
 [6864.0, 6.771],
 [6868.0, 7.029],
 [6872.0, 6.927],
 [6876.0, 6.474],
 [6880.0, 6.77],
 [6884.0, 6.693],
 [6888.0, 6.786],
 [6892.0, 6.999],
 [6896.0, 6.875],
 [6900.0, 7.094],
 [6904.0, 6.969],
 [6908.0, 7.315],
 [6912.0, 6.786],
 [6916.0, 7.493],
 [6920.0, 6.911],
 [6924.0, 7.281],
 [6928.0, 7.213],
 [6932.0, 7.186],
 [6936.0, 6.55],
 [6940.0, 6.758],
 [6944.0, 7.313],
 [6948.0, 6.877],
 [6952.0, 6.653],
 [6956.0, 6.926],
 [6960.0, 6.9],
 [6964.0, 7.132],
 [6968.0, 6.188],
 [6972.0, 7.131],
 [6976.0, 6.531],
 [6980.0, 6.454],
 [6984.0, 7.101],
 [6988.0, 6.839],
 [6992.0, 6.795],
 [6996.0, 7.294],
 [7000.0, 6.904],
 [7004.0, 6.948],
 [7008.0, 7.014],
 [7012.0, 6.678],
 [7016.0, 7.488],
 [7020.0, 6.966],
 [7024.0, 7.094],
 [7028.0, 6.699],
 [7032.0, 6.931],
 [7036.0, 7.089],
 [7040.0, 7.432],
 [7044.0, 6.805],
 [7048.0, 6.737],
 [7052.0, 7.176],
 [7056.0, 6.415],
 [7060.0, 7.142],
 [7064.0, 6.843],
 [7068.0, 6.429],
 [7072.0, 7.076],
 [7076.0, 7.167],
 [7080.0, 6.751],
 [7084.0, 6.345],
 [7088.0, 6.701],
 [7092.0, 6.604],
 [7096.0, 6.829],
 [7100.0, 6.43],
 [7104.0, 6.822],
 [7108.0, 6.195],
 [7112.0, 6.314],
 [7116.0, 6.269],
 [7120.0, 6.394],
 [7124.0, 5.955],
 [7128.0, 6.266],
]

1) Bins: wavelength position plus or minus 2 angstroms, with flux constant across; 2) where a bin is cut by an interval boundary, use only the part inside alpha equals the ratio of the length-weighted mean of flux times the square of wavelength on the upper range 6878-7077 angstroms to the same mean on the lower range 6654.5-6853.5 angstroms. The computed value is 1.1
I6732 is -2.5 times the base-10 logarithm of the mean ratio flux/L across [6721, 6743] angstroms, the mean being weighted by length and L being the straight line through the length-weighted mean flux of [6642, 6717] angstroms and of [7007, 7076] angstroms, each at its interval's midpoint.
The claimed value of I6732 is 0.03 mag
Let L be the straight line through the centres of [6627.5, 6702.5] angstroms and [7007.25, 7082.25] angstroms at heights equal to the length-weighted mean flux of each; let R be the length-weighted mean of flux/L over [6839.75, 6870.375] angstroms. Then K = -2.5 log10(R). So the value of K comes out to 0.01 mag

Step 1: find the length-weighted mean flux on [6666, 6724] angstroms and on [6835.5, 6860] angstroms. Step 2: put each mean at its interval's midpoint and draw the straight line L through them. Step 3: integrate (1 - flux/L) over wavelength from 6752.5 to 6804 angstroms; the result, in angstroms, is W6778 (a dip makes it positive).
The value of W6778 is 1.21 angstroms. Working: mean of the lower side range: 6.93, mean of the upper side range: 6.84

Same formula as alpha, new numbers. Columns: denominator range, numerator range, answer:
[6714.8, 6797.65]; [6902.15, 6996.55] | 1.09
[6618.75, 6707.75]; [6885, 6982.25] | 1.07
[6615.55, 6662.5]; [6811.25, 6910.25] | 1.05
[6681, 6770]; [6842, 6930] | 1.08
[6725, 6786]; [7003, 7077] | 1.12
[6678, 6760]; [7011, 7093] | 1.12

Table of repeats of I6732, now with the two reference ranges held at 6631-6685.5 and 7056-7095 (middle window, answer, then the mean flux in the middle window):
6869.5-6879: 0.02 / 6.73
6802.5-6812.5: 0.04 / 6.63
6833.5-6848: 0.00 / 6.86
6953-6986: 0.00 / 6.79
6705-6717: 0.04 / 6.71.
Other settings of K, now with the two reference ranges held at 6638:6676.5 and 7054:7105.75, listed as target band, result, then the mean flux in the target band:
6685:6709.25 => 0.02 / 6.87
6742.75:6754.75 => 0.03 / 6.75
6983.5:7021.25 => -0.03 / 7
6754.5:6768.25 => 0.03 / 6.71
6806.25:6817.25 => 0.03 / 6.71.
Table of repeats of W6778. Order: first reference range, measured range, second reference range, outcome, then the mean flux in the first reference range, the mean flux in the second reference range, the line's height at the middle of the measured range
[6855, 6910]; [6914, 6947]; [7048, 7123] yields -1.22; 6.88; 6.65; 6.83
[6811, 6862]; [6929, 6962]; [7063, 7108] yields -0.66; 6.82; 6.7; 6.77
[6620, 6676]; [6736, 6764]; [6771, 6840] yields 0.43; 6.98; 6.75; 6.83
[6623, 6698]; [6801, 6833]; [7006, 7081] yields 1.01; 6.94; 6.95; 6.95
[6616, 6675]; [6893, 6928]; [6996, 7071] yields -0.66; 7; 6.94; 6.96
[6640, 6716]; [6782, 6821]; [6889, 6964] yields 1.54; 6.95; 7.01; 6.98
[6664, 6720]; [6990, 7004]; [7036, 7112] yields -0.38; 6.96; 6.77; 6.81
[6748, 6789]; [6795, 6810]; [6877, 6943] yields 0.08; 6.71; 6.98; 6.78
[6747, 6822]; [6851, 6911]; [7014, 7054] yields -0.30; 6.73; 7.04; 6.85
